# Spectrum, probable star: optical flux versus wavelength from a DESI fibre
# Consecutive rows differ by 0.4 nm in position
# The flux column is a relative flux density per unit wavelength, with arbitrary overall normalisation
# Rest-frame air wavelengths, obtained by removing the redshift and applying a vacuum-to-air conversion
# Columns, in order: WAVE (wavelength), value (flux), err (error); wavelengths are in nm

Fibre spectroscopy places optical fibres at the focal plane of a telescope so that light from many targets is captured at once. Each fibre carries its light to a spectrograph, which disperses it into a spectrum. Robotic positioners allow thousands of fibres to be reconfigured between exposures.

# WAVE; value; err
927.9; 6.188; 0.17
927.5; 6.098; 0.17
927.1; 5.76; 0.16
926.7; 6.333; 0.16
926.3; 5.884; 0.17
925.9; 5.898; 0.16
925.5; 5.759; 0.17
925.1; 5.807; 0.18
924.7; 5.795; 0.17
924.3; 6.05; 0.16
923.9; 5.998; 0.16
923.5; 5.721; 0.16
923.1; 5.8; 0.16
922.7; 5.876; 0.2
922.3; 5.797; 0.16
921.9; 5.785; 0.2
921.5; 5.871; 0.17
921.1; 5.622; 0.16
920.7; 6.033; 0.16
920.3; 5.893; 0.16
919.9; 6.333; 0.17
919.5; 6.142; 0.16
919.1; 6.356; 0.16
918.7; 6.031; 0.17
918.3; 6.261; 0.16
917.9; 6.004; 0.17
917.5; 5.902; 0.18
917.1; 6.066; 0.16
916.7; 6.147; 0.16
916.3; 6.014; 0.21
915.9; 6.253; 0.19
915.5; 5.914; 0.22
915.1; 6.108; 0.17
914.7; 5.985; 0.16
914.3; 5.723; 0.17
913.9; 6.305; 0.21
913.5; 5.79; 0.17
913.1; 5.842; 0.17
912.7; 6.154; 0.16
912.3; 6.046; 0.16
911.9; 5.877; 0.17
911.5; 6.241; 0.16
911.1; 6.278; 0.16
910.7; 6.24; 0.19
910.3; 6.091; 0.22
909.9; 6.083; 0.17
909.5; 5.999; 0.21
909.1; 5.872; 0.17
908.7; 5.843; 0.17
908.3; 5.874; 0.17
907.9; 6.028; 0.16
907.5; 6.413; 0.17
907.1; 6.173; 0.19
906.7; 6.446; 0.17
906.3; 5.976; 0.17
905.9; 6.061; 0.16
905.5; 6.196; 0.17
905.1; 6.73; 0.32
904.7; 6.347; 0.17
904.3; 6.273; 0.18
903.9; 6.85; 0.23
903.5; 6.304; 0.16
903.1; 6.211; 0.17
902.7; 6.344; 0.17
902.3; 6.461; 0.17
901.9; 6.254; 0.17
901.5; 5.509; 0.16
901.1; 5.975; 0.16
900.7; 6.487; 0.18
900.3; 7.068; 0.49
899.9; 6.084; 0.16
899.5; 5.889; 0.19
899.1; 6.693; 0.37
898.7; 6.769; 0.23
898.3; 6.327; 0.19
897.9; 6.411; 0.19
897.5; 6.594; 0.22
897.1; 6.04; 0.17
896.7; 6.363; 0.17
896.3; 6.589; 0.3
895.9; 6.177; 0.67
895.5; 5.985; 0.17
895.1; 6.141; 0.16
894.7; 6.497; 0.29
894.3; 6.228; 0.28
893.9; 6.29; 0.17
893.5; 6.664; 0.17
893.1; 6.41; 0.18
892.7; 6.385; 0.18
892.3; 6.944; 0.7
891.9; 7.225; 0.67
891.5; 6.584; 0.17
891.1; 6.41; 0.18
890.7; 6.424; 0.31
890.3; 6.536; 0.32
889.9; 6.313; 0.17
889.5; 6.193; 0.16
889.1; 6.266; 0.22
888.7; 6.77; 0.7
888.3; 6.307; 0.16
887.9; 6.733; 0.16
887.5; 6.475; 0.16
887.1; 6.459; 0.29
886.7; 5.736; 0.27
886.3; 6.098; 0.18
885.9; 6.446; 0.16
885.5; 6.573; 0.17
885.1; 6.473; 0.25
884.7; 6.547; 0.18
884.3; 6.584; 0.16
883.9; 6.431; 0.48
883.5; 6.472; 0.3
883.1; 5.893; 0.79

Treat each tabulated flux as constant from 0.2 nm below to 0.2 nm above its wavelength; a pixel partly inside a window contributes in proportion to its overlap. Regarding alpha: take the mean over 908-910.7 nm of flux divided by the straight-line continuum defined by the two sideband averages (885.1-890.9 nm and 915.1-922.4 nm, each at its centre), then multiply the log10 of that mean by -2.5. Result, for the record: 0.03 mag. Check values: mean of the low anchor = 6.38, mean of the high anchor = 6.03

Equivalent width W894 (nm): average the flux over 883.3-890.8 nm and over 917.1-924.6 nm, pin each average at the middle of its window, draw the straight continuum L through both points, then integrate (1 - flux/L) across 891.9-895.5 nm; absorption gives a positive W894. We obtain -0.078 nm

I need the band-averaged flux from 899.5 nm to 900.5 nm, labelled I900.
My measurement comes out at 6.44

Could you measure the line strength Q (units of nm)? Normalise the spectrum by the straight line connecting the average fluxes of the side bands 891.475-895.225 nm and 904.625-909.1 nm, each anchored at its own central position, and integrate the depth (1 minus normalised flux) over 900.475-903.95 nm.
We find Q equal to 0.03 nm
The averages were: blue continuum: 6.54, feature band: 6.25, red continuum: 6.17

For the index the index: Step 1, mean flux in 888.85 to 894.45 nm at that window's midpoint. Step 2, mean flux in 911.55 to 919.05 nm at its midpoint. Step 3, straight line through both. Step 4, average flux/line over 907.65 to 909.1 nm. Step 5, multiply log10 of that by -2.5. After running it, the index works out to 0.04 mag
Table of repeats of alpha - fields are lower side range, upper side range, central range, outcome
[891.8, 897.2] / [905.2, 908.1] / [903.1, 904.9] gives -0.03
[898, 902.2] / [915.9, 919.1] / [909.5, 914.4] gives 0.02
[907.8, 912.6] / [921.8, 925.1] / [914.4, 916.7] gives -0.02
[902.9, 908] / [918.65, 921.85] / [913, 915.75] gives 0.03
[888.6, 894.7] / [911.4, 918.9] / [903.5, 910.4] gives 0.00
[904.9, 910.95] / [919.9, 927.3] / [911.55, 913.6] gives 0.02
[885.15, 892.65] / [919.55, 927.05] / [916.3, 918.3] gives -0.01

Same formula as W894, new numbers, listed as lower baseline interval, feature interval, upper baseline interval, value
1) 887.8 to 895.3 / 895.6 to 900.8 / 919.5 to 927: -0.04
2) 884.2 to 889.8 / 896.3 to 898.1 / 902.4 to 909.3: -0.02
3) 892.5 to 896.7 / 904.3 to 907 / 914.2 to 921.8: -0.04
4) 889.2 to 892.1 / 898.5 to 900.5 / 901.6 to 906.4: -0.03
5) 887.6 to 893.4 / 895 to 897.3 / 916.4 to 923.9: 0.08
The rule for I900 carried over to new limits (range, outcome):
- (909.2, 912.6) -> 6.1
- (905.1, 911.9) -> 6.12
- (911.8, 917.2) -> 6.02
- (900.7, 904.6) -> 6.26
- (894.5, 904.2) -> 6.33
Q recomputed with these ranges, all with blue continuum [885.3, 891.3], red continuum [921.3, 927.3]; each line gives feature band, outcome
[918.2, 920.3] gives -0.09 nm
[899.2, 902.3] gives 0.00 nm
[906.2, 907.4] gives -0.02 nm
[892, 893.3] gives -0.06 nm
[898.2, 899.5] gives -0.06 nm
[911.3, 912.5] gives 0.00 nm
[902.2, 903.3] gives -0.03 nm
